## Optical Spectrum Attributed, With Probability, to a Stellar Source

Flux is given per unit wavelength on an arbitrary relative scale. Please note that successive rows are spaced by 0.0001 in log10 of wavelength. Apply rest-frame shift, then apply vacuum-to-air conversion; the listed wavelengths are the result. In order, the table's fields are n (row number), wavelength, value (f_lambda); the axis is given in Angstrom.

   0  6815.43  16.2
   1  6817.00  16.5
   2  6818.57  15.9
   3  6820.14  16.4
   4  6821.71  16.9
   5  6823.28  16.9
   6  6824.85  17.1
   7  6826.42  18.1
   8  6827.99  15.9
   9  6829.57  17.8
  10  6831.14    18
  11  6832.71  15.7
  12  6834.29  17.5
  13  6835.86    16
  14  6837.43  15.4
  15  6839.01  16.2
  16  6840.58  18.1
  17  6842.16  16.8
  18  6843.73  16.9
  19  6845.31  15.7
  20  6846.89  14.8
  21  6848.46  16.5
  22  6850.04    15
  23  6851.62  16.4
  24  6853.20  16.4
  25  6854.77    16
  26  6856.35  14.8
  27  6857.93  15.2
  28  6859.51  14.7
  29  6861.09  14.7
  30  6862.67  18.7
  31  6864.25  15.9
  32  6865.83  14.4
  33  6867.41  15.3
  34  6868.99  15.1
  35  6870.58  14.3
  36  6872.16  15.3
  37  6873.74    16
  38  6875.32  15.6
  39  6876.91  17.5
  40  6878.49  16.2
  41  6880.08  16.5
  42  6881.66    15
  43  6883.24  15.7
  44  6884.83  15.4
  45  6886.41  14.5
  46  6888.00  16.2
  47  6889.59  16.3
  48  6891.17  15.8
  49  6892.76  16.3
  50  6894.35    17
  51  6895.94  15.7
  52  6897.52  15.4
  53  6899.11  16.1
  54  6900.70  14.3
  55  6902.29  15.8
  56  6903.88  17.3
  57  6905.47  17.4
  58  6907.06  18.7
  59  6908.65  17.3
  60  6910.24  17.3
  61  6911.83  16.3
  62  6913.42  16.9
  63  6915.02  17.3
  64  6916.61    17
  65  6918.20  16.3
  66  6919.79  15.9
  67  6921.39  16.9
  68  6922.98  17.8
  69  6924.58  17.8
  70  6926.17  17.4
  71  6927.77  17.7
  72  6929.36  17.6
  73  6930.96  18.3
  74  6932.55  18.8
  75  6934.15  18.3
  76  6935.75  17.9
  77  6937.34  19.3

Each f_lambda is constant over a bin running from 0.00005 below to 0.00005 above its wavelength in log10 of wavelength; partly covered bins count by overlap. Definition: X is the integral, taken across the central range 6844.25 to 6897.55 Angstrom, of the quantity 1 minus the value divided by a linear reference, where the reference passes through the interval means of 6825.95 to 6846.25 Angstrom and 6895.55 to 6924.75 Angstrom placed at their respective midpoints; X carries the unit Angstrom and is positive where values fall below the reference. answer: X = 3.2 Angstrom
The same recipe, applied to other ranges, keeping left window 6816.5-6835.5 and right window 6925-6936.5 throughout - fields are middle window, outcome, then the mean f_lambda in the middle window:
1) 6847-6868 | 1.89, 15.7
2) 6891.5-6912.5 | 1.39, 16.5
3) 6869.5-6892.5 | 2.27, 15.7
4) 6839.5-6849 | 0.34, 16.5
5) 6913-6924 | 0.60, 16.9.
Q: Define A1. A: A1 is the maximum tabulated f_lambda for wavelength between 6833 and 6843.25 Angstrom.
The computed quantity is 18.1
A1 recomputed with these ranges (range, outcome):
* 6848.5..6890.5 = 18.7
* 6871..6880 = 17.5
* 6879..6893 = 16.5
